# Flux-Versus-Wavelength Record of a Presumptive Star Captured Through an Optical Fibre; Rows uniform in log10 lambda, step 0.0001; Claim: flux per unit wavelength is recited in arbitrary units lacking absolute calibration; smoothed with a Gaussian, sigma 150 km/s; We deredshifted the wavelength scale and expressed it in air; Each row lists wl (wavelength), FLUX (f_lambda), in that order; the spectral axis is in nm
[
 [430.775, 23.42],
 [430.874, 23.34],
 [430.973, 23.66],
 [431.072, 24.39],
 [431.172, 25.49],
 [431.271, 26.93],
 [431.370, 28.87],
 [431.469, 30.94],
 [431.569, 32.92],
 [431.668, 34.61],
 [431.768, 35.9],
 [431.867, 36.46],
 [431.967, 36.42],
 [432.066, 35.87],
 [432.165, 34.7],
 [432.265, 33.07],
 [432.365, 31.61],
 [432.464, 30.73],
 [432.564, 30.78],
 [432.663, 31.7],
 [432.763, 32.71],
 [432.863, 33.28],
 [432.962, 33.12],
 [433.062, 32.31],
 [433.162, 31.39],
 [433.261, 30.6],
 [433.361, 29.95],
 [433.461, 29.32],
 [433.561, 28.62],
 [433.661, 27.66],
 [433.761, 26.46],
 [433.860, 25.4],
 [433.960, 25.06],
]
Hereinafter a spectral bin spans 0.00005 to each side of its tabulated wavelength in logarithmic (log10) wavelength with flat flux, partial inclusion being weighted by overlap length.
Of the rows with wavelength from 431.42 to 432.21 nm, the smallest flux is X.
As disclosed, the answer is 30.94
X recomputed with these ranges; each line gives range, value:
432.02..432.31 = 33.07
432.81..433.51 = 29.32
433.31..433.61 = 28.62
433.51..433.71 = 27.66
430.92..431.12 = 23.66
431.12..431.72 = 25.49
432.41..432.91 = 30.73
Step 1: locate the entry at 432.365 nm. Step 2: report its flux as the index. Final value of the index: 31.61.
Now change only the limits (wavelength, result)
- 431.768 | 35.9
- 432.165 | 34.7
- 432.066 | 35.87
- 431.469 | 30.94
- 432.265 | 33.07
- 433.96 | 25.06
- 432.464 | 30.73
